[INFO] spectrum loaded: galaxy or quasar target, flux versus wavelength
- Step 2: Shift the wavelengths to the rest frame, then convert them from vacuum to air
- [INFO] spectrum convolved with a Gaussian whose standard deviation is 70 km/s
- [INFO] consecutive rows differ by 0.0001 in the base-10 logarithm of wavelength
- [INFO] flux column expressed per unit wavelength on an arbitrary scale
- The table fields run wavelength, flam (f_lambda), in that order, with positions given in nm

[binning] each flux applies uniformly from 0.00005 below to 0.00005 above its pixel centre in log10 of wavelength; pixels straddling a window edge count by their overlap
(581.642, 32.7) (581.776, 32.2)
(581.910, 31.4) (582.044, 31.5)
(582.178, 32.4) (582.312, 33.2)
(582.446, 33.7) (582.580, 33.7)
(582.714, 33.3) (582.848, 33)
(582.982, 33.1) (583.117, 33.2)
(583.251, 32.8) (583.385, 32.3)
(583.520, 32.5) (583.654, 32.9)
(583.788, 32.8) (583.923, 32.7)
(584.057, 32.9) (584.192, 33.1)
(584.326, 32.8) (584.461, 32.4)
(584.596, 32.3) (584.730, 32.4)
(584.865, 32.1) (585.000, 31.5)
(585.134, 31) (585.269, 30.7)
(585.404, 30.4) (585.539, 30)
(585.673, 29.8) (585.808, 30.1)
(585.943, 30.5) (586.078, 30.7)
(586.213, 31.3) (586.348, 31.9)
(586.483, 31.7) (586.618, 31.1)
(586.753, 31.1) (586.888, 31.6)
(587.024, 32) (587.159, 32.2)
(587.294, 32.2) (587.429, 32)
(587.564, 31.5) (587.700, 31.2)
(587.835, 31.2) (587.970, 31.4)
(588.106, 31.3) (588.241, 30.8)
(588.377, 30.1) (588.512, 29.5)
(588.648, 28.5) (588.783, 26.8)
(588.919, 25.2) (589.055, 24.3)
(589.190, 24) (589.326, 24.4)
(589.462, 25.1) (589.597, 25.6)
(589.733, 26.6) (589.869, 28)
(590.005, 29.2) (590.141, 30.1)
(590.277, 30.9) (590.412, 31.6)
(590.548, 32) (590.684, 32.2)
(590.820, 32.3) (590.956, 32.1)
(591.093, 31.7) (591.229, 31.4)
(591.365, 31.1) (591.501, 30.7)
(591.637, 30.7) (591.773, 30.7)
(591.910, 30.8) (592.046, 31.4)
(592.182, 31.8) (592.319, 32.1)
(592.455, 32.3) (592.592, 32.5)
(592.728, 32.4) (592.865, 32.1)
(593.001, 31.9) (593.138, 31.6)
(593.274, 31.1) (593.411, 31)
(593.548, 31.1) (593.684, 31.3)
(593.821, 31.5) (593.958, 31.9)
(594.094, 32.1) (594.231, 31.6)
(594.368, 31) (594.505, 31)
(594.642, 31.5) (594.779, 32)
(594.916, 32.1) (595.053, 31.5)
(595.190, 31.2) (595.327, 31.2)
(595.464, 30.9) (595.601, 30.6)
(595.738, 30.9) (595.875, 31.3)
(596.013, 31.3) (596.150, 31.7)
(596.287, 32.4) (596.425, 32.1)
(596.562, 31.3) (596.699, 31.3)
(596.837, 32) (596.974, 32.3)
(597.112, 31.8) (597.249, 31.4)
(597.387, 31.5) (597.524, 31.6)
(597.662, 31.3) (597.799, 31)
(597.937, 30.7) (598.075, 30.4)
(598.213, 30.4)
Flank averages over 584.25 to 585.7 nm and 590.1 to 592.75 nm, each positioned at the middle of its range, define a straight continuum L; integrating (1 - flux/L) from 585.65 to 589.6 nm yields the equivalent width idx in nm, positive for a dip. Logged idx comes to 0.226 nm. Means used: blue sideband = 31.5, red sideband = 31.5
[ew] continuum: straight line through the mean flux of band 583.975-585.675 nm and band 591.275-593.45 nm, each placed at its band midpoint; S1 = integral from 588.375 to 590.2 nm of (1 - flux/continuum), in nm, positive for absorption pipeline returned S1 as 0.28 nm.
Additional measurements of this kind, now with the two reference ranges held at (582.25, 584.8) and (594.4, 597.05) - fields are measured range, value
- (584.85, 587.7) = 0.12 nm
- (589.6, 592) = 0.11 nm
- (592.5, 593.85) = 0.01 nm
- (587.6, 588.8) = 0.08 nm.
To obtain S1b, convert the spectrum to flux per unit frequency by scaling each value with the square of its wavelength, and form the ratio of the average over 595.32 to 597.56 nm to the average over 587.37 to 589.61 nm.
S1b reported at 1.1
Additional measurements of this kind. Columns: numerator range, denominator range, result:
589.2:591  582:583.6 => 0.90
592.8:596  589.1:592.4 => 1.07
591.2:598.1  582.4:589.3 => 1.04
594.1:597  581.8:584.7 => 1.00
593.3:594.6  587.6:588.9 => 1.07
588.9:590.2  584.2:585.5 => 0.84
